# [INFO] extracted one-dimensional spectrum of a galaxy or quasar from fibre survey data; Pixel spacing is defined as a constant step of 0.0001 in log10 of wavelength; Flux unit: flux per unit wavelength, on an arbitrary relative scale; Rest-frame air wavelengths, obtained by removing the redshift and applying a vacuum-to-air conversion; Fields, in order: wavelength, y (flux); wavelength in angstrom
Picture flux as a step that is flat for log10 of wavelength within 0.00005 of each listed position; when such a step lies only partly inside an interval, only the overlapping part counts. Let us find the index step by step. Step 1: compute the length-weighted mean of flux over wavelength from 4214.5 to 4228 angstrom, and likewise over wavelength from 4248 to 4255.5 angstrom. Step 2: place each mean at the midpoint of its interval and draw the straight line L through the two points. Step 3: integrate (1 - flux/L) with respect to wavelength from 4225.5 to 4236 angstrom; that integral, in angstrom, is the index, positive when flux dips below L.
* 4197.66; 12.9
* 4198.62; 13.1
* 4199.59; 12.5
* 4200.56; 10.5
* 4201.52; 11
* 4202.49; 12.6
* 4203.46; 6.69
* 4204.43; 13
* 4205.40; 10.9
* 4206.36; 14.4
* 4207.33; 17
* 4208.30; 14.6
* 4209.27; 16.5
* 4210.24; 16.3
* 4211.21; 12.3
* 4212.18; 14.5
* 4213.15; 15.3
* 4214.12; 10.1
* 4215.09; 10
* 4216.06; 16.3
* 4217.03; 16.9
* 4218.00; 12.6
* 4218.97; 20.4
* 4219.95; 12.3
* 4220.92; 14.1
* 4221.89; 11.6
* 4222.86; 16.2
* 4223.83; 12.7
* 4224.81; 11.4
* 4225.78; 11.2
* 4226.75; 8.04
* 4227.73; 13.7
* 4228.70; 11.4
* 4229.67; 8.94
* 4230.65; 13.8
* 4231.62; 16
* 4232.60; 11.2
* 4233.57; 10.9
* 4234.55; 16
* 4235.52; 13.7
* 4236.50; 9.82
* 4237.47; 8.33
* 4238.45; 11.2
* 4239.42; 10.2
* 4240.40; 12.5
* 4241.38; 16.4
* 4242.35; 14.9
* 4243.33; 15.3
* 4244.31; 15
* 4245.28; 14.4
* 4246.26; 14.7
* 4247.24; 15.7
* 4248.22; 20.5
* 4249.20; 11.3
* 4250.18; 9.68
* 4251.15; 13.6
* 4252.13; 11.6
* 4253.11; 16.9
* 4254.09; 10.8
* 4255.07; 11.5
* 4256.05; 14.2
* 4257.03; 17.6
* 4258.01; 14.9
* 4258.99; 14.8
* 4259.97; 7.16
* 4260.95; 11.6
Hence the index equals 0.8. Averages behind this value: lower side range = 13.4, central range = 12.3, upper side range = 13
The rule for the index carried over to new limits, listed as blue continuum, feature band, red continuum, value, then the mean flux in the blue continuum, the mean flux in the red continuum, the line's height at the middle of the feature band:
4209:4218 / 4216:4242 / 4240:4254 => 2.5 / 14.1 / 14.4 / 14.2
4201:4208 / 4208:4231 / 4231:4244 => -1.5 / 12.3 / 12.8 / 12.5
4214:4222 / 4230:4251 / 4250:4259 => 0.7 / 14.1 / 13.6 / 13.8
